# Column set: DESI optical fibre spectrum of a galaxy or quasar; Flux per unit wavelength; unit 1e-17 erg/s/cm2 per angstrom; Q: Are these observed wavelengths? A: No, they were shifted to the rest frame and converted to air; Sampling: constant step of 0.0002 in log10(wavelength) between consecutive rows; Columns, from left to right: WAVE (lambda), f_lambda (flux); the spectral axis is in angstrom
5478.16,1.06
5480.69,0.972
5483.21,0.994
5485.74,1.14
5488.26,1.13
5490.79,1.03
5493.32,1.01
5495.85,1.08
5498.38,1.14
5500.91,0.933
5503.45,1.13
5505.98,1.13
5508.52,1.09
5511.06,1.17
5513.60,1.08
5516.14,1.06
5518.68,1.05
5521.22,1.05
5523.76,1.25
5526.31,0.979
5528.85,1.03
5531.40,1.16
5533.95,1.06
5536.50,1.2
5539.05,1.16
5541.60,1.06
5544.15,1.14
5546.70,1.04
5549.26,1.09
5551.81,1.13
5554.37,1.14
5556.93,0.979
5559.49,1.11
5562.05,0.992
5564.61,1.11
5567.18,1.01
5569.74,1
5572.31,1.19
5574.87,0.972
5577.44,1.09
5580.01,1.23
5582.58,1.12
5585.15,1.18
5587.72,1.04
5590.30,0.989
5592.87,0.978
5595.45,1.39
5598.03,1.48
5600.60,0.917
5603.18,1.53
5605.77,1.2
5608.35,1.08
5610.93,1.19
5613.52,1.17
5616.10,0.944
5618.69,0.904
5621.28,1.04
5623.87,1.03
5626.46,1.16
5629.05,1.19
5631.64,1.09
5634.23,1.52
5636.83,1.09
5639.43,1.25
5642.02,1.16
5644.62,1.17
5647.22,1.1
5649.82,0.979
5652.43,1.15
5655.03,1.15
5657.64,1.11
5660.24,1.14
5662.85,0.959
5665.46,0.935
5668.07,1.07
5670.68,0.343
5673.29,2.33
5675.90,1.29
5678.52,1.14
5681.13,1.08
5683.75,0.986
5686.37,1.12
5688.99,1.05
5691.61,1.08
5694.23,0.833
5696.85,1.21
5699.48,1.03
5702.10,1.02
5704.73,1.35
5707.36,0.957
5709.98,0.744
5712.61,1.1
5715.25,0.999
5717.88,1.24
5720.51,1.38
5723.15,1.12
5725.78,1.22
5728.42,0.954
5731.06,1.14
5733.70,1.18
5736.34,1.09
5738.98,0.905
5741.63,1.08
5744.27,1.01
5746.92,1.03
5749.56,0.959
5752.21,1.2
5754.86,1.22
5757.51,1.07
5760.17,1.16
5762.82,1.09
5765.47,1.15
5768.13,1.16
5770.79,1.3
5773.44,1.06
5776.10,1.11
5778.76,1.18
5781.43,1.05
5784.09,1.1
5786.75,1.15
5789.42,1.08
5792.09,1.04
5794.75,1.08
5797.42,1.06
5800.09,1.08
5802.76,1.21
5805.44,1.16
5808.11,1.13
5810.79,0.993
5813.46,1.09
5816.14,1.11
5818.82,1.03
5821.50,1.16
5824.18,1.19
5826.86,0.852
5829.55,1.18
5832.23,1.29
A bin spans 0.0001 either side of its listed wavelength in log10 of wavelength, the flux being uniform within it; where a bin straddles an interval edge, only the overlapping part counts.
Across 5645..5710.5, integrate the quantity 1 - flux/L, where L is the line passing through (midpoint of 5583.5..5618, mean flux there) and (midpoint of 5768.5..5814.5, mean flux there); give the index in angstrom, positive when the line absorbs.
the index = 2.7 angstrom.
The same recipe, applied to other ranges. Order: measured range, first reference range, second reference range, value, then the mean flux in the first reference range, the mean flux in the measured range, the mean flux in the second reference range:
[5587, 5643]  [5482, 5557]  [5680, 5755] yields -3.6 angstrom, 1.09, 1.15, 1.08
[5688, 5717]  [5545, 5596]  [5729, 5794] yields 1.6 angstrom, 1.09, 1.04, 1.1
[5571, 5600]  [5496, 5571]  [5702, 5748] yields -1.6 angstrom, 1.09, 1.15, 1.09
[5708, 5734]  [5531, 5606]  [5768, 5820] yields 0.3 angstrom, 1.12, 1.1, 1.11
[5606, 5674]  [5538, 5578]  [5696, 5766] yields -2.0 angstrom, 1.08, 1.12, 1.1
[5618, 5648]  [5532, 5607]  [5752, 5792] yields -0.6 angstrom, 1.12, 1.15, 1.13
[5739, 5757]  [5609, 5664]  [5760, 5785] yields 1.0 angstrom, 1.12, 1.07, 1.14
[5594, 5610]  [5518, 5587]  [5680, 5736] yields -2.5 angstrom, 1.09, 1.26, 1.09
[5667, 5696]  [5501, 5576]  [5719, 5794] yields -0.5 angstrom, 1.09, 1.12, 1.11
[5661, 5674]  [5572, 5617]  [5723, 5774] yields 0.6 angstrom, 1.15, 1.07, 1.11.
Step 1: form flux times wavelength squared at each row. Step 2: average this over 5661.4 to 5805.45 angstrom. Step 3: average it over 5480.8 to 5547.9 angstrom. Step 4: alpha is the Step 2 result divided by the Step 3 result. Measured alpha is 1.10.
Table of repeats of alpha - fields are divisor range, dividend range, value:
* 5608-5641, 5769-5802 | 1.04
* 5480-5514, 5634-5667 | 1.10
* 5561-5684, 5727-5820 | 1.02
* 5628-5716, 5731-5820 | 1.03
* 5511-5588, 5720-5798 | 1.09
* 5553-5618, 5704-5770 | 1.04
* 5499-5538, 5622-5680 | 1.11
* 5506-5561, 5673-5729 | 1.09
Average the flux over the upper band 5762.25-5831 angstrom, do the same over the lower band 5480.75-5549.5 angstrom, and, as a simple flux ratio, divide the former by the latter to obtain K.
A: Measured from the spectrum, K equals 1.02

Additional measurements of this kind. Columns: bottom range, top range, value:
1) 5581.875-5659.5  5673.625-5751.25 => 0.96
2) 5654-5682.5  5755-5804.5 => 0.98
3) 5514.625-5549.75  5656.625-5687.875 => 1.03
